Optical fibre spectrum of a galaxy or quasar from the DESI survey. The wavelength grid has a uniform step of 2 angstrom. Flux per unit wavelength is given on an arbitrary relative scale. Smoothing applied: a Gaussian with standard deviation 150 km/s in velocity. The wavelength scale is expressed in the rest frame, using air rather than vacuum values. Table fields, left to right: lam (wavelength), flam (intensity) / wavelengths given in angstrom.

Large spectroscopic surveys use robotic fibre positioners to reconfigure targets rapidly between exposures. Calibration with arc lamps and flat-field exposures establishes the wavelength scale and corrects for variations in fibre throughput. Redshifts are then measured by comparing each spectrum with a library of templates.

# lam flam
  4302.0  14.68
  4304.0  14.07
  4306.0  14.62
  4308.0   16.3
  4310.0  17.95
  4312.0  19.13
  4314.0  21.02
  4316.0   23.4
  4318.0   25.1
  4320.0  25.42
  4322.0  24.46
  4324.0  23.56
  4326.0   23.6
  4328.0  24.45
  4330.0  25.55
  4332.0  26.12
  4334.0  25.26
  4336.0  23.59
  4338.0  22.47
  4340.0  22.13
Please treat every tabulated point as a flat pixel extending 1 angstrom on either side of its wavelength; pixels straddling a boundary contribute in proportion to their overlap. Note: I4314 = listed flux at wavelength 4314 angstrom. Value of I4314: 21.02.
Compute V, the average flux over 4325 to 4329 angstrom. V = 24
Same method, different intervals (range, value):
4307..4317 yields 19.6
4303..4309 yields 15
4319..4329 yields 24.3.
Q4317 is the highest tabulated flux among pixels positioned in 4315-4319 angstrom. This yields 25.1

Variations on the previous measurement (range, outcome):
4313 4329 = 25.42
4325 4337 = 26.12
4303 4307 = 14.62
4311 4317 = 23.4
